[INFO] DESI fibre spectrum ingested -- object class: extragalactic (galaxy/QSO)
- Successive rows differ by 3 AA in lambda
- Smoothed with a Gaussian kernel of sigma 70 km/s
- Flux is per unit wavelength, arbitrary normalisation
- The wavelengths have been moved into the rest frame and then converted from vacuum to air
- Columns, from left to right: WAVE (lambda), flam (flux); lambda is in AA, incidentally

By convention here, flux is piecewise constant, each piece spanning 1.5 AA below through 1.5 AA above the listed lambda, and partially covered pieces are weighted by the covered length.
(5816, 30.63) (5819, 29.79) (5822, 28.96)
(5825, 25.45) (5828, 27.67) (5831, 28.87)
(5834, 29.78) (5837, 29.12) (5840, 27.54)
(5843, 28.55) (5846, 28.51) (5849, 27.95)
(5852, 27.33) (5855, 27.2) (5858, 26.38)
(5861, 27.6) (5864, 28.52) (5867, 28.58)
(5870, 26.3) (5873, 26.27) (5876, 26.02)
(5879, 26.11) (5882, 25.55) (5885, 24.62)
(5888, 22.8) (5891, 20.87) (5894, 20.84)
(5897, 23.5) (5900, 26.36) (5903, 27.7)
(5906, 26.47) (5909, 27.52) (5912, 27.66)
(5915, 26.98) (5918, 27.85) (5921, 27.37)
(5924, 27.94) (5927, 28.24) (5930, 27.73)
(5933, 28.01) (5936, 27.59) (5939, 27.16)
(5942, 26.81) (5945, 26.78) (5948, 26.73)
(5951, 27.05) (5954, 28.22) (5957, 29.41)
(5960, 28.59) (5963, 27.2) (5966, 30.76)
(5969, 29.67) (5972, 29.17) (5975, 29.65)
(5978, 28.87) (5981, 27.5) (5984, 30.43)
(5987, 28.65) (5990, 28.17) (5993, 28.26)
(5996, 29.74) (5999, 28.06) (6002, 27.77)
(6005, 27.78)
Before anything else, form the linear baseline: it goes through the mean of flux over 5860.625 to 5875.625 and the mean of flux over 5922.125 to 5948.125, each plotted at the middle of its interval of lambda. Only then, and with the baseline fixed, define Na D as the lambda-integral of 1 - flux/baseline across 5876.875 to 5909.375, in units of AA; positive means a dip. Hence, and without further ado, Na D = 3.2 AA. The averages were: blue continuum 27.3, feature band 24.7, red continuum 27.5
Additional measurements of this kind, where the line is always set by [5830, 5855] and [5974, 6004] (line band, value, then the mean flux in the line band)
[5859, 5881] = 1.10 AA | 27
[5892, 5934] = 2.77 AA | 26.6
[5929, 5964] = 1.20 AA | 27.6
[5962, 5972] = -0.23 AA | 29.3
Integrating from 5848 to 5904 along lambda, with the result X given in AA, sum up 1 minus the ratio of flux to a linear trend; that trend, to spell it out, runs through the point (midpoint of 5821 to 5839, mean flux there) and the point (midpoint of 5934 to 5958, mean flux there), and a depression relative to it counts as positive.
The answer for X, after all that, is 4.3 AA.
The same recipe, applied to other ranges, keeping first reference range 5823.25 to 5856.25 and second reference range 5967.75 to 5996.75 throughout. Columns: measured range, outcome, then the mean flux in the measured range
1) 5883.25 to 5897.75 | 2.98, 22.5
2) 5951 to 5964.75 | 0.27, 28.3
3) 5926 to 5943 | 0.63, 27.6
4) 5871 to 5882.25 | 0.88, 26.1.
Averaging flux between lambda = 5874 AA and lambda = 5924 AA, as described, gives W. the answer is 25.6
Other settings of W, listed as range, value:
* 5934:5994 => 28.3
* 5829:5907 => 26.5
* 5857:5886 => 26.6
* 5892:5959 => 27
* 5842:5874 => 27.6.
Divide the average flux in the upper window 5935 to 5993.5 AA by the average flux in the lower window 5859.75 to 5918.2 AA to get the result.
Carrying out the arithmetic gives 1.1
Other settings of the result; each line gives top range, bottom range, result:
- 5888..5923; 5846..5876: 0.94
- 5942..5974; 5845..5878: 1.04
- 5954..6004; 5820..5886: 1.05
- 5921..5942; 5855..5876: 1.02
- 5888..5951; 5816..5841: 0.93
